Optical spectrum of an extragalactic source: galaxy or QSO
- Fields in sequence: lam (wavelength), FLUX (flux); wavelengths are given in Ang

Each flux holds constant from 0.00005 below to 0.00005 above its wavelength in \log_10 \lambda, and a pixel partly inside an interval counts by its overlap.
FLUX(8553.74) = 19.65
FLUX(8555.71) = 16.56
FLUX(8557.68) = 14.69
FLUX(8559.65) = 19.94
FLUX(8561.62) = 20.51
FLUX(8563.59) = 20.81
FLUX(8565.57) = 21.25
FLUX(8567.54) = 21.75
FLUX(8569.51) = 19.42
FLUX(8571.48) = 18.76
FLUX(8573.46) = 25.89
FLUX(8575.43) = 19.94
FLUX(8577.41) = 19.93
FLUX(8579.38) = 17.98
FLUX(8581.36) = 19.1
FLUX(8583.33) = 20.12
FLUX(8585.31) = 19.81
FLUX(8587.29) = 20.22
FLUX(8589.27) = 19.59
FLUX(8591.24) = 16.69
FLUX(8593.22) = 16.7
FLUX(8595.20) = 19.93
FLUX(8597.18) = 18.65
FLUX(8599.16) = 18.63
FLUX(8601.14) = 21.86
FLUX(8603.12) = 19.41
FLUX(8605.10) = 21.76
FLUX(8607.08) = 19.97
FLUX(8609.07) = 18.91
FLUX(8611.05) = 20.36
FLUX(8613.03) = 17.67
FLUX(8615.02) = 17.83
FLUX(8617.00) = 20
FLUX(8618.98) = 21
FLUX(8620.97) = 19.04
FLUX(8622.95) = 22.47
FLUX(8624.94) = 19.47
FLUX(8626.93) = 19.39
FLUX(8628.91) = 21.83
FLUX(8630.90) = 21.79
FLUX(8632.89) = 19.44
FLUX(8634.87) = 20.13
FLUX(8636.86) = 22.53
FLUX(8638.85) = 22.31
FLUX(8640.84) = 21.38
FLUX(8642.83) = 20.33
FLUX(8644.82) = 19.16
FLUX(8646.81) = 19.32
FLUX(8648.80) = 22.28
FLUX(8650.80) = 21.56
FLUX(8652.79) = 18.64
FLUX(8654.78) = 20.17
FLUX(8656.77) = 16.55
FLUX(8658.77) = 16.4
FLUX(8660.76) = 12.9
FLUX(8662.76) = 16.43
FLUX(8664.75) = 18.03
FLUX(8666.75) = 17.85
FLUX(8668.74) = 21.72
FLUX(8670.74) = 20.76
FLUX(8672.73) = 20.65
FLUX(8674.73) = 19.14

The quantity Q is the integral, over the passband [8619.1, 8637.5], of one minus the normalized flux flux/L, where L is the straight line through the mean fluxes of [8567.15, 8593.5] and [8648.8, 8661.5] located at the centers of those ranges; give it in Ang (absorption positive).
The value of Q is -1.9 Ang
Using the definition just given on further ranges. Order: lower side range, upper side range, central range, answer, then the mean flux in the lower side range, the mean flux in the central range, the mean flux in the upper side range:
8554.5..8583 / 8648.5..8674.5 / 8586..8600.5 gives 0.55 Ang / 19.8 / 18.7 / 18.7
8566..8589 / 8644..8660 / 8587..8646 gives -0.80 Ang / 20.3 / 19.9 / 19.2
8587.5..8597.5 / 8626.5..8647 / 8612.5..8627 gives 0.15 Ang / 18.4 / 19.7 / 20.8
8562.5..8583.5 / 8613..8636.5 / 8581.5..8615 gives 1.62 Ang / 20.5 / 19.3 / 20.2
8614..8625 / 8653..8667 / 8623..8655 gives -3.74 Ang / 20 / 20.7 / 16.9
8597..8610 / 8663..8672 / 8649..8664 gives 1.31 Ang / 20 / 17.8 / 19.4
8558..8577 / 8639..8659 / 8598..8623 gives 0.50 Ang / 20.7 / 19.8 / 19.8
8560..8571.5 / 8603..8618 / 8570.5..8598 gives 0.80 Ang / 20.5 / 19.5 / 19.5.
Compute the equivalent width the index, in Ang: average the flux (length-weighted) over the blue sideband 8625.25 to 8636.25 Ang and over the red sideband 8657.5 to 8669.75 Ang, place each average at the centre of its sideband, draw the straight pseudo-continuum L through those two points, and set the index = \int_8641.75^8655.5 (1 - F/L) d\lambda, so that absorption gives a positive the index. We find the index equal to -1.1 Ang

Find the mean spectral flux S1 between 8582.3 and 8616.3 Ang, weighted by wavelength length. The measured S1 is 19.3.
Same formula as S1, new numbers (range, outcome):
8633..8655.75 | 20.7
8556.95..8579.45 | 20.2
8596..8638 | 20.1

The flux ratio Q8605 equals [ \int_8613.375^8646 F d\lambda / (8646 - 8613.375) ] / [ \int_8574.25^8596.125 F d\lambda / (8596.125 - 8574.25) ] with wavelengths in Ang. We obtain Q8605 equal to 1.07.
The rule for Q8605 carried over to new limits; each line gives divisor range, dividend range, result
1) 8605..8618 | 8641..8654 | 1.05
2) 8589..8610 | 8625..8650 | 1.08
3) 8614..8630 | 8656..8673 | 0.89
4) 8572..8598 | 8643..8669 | 0.95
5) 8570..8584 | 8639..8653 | 1.02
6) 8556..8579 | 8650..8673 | 0.91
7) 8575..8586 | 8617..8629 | 1.05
